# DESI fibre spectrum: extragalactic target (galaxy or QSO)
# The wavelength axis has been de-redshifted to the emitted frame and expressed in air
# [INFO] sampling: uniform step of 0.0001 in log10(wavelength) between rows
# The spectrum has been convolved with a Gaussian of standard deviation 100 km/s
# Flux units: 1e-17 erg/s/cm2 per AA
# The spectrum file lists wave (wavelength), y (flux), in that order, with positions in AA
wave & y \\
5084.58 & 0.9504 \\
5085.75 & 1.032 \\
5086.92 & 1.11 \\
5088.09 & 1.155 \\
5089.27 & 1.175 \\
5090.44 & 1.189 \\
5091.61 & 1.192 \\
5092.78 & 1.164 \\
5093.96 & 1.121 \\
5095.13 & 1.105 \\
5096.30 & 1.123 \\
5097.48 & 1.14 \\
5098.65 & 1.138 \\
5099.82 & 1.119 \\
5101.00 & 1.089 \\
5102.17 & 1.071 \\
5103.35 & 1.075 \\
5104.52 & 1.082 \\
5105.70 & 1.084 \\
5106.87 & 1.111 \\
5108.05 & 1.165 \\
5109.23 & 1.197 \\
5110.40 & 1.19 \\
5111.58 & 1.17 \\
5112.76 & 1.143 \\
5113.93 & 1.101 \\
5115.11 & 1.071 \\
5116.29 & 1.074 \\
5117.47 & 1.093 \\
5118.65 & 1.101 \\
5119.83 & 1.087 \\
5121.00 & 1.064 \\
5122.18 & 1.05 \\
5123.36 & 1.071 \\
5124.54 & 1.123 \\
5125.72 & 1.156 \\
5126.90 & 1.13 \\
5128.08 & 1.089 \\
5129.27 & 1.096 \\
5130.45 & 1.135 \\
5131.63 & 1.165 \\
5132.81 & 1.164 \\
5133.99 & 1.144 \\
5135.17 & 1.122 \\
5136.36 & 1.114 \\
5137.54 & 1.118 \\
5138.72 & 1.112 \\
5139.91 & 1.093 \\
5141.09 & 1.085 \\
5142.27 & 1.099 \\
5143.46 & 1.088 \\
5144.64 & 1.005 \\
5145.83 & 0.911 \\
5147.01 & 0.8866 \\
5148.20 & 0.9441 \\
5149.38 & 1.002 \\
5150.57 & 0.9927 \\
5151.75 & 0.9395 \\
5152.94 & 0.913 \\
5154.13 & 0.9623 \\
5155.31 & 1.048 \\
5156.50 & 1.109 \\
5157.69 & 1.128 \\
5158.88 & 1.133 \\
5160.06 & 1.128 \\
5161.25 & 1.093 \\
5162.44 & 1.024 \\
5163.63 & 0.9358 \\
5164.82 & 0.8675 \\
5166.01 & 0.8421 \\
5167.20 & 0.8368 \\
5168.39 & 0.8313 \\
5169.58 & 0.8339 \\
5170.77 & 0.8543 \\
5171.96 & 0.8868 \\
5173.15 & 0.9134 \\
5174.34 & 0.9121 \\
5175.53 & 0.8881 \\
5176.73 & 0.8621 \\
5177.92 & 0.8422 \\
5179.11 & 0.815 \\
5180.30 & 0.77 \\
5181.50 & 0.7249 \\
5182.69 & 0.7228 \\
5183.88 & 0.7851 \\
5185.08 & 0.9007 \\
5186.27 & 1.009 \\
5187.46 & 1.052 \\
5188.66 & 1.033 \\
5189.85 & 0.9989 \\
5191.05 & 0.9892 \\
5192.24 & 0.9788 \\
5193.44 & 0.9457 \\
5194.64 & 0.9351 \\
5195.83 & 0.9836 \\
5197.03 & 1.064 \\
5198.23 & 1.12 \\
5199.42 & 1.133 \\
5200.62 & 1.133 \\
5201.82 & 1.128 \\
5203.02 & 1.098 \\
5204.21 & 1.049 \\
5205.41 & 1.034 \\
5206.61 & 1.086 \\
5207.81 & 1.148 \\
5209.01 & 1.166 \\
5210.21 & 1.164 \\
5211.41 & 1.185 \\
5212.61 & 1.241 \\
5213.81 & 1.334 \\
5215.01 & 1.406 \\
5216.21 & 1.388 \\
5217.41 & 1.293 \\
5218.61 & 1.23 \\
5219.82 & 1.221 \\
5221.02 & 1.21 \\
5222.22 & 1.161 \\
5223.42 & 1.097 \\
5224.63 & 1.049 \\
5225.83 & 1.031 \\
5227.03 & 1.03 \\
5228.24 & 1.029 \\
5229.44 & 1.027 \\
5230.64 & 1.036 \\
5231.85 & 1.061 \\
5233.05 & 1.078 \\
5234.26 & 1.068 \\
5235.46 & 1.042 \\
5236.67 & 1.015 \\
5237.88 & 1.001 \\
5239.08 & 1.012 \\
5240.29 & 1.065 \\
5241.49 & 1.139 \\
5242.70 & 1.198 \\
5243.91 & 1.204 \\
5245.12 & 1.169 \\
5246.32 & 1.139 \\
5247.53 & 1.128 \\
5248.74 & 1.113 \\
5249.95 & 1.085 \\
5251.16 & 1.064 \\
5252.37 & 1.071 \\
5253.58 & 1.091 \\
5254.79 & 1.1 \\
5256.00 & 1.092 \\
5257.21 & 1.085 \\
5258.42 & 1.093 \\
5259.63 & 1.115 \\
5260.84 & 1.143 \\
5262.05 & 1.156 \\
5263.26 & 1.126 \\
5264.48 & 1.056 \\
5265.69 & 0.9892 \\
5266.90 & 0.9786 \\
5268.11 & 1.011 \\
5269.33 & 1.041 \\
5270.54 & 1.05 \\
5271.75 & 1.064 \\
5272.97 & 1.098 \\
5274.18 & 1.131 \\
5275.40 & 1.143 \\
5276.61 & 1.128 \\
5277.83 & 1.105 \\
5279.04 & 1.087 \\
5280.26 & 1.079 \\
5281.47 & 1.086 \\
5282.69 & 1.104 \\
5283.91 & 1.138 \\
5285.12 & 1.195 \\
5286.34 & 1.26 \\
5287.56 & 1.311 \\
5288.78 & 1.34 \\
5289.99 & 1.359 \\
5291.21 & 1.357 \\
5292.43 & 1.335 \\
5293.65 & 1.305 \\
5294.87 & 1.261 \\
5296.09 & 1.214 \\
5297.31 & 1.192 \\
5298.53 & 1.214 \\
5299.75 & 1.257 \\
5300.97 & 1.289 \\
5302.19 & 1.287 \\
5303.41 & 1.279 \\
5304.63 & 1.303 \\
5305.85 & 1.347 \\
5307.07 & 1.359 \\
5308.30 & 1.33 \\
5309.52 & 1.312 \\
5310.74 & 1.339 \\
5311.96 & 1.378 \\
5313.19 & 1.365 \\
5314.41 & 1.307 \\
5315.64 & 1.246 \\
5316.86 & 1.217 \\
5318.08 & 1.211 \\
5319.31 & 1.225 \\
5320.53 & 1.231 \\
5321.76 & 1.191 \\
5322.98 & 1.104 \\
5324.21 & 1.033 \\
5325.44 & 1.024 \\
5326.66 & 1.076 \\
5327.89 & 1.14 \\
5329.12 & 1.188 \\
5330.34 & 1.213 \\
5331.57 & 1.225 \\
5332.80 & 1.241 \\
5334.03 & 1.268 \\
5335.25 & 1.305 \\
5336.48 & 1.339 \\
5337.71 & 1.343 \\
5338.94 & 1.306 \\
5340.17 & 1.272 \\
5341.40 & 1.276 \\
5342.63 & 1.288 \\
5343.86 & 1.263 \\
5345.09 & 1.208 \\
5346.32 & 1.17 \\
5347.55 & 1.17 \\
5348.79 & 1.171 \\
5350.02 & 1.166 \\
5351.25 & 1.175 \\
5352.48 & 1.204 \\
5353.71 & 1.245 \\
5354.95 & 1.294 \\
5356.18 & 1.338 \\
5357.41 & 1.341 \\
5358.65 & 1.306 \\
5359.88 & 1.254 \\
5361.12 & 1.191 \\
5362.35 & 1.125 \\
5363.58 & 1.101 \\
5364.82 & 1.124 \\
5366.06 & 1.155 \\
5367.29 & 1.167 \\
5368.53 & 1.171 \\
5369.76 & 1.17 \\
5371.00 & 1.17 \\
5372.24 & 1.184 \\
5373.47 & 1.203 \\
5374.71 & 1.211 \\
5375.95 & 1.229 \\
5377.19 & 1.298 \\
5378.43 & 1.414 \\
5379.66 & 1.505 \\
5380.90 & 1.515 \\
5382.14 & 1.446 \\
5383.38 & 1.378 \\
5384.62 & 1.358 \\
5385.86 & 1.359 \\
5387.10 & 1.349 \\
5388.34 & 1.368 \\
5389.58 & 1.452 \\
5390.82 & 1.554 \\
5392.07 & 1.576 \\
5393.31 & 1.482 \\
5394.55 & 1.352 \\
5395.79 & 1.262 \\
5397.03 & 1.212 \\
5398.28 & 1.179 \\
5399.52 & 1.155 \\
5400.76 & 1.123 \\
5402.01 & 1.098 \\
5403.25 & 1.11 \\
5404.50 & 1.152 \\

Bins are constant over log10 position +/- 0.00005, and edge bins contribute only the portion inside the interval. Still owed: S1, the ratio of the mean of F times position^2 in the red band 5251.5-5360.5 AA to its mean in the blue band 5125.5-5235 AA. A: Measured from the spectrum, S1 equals 1.22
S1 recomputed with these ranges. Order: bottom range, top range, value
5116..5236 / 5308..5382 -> 1.27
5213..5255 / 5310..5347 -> 1.14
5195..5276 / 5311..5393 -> 1.19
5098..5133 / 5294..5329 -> 1.20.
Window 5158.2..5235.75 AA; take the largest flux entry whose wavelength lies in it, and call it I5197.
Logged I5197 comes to 1.406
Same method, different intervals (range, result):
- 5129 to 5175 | 1.165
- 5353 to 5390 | 1.515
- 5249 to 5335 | 1.378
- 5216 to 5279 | 1.388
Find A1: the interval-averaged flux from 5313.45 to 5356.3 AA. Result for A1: 1.22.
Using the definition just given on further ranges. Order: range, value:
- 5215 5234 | 1.14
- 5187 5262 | 1.11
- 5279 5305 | 1.24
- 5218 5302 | 1.13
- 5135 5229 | 1.03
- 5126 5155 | 1.06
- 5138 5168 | 1.01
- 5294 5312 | 1.29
